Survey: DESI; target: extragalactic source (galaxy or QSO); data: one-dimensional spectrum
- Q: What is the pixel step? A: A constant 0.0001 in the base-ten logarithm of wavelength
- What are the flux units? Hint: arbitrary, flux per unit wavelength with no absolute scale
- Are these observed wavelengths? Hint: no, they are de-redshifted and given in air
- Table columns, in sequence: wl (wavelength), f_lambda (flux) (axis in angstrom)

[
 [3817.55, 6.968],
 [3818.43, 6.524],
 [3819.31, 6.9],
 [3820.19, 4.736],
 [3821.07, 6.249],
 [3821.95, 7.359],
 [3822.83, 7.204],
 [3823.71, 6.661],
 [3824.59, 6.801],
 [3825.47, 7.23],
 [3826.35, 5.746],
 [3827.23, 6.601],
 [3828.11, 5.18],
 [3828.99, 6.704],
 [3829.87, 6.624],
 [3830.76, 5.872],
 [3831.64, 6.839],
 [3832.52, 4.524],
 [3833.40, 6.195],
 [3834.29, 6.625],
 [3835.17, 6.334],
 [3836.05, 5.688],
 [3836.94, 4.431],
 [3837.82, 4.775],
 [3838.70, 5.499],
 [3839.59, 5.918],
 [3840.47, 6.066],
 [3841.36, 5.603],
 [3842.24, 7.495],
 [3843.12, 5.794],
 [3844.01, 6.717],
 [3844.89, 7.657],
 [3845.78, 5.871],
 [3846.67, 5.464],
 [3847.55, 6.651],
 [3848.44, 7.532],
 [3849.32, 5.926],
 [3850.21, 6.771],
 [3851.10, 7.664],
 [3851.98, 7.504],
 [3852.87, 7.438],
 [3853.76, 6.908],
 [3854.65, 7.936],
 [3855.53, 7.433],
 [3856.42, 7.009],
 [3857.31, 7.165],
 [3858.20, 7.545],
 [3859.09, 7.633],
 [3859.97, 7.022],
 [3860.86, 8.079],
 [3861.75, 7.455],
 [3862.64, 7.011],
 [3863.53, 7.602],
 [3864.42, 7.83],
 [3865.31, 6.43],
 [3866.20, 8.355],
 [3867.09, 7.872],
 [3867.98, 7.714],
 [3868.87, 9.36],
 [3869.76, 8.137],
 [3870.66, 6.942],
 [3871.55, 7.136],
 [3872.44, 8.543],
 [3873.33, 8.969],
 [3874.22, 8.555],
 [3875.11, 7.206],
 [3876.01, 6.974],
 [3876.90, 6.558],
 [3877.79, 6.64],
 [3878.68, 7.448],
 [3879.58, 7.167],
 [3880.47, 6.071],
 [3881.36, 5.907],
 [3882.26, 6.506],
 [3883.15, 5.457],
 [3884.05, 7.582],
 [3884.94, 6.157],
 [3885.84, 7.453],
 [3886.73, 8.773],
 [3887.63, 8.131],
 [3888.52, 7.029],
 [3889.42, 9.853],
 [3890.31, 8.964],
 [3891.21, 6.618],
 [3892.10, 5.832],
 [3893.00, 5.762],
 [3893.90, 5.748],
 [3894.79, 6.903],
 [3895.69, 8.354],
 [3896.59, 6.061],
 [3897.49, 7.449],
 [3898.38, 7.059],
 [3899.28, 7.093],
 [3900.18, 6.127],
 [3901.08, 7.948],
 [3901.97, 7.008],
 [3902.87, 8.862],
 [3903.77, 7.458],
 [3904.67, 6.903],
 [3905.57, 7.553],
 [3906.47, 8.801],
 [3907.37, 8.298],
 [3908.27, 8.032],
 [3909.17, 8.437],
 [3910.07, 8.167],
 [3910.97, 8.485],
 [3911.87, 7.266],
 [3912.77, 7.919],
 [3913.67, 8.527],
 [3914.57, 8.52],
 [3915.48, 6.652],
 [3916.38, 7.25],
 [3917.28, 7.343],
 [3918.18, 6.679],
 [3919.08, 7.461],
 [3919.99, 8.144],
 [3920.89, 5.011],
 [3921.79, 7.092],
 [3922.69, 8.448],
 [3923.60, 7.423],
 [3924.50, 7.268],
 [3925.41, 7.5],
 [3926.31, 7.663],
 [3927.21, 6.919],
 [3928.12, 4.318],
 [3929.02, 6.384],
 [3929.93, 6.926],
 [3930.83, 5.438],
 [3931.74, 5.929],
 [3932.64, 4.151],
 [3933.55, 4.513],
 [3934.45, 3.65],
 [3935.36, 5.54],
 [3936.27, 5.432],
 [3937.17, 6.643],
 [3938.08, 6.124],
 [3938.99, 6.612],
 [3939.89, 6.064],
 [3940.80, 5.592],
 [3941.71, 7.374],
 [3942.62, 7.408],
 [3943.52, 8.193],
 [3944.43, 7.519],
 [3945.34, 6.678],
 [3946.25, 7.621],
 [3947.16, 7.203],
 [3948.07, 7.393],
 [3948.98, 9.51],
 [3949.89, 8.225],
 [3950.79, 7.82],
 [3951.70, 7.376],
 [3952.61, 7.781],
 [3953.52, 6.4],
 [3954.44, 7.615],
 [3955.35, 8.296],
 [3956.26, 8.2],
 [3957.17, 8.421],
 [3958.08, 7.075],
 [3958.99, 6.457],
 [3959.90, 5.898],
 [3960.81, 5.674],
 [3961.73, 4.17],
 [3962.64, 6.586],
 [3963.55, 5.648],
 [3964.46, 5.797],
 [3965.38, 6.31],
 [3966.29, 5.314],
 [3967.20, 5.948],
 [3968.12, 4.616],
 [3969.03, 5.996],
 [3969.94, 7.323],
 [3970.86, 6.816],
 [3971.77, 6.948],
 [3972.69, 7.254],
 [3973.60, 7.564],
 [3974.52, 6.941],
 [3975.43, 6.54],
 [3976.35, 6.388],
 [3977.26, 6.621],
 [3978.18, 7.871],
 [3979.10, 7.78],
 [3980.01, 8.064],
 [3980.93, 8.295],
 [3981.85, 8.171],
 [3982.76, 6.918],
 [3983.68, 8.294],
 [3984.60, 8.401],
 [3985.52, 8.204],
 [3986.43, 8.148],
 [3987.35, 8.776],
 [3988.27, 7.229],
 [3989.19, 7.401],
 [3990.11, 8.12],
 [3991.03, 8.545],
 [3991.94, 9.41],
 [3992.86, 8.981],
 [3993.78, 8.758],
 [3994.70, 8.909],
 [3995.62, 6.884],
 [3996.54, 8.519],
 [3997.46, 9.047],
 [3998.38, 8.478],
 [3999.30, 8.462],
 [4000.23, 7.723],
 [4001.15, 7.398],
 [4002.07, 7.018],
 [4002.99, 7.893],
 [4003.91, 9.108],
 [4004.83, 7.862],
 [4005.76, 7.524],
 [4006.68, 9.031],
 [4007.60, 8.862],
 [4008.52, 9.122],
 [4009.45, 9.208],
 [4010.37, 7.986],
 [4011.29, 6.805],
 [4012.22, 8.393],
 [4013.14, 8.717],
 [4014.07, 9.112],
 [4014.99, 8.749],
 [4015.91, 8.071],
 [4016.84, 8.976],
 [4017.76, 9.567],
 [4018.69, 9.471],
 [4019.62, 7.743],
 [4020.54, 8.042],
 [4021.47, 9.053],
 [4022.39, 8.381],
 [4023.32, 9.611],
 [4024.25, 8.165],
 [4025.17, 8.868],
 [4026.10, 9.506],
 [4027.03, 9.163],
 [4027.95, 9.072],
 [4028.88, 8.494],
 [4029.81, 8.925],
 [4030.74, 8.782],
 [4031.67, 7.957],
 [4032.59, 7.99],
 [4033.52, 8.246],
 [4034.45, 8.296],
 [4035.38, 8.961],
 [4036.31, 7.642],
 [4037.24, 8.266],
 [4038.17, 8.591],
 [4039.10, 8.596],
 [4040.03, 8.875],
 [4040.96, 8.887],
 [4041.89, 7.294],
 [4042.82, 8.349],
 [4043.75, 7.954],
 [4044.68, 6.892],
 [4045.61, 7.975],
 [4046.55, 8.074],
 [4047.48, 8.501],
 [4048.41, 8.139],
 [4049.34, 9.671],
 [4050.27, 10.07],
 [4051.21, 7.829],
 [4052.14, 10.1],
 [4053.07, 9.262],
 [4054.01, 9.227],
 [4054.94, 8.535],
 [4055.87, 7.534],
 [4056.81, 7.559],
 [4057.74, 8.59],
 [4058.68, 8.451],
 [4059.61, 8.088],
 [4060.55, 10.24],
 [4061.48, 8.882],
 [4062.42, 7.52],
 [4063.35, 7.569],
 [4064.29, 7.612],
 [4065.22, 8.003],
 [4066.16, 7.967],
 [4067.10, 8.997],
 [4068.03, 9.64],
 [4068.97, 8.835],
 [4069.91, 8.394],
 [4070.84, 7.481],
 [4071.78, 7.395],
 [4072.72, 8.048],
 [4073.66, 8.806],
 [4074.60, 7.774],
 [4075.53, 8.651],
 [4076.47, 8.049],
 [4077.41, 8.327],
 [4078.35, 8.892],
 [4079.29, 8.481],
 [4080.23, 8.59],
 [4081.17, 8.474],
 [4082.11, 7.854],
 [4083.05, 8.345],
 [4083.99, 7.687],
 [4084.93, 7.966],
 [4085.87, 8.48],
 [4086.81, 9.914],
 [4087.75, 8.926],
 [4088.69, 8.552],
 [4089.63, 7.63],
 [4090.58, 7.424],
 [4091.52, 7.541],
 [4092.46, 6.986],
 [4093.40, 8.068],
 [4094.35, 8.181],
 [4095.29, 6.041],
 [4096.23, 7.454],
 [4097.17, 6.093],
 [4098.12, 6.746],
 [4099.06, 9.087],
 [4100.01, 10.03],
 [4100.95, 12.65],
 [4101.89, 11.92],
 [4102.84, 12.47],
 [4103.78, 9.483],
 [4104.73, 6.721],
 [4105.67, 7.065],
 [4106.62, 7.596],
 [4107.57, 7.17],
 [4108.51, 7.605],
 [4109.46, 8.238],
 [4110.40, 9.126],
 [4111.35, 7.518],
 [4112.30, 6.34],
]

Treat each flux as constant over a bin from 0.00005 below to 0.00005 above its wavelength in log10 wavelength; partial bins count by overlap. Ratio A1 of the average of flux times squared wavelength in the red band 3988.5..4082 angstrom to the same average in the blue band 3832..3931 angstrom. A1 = 1.3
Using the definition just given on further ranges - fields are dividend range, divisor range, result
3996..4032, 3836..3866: 1.37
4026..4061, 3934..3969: 1.34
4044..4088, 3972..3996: 1.12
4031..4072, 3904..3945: 1.29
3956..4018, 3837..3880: 1.14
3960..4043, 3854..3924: 1.13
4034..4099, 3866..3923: 1.21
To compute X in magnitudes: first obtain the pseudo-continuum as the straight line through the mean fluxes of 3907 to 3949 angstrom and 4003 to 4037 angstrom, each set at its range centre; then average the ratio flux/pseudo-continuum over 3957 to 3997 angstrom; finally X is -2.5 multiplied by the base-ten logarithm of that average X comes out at 0.09 mag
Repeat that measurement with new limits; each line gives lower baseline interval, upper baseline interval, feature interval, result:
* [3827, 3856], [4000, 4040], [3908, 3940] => 0.09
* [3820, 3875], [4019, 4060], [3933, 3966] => 0.15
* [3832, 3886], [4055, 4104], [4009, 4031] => -0.09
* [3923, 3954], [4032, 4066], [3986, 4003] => -0.09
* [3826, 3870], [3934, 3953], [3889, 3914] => -0.10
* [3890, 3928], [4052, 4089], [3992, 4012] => -0.04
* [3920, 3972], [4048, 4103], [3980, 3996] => -0.14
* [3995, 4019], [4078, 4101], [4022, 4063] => -0.03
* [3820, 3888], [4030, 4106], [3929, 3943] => 0.27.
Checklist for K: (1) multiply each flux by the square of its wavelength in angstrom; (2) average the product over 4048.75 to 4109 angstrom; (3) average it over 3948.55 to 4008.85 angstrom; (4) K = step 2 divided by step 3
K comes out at 1.18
